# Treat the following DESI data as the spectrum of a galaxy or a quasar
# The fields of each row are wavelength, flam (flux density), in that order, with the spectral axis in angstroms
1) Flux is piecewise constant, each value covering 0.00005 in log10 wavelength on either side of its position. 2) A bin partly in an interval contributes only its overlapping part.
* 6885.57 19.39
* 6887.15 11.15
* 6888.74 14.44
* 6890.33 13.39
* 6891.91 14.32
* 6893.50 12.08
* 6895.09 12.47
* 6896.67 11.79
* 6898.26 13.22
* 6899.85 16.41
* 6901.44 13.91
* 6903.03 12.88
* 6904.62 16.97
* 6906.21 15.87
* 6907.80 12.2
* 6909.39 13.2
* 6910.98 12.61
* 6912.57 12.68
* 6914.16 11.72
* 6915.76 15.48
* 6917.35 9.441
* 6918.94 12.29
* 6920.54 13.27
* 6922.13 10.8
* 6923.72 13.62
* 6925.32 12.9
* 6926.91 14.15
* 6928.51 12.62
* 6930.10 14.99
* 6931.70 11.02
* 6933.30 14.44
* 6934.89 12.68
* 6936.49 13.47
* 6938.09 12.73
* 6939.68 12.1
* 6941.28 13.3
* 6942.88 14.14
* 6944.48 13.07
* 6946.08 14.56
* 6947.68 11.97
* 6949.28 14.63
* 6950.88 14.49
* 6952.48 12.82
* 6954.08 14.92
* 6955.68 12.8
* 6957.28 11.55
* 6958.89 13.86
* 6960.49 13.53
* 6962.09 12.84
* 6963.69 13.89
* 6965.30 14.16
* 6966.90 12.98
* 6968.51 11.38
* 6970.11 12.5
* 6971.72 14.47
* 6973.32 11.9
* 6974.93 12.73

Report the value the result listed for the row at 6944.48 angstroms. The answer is 13.07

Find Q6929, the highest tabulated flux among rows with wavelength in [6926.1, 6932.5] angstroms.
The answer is 14.99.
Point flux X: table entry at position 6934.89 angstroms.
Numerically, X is 12.68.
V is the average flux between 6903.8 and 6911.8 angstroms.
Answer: 14.2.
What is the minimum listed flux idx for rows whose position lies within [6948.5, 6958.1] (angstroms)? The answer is 11.55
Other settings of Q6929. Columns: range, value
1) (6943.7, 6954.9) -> 14.92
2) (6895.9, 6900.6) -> 16.41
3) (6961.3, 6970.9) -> 14.16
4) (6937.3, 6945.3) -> 14.14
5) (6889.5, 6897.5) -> 14.32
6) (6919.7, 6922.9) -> 13.27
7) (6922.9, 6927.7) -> 14.15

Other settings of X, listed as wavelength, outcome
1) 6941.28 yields 13.3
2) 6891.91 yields 14.32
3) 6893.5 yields 12.08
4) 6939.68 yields 12.1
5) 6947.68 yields 11.97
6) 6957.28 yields 11.55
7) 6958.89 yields 13.86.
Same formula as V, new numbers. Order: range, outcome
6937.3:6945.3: 13.1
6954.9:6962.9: 12.9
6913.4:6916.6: 13.5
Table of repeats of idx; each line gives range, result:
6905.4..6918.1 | 9.441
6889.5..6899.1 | 11.79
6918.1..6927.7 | 10.8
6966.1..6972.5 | 11.38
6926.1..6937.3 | 11.02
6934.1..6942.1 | 12.1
